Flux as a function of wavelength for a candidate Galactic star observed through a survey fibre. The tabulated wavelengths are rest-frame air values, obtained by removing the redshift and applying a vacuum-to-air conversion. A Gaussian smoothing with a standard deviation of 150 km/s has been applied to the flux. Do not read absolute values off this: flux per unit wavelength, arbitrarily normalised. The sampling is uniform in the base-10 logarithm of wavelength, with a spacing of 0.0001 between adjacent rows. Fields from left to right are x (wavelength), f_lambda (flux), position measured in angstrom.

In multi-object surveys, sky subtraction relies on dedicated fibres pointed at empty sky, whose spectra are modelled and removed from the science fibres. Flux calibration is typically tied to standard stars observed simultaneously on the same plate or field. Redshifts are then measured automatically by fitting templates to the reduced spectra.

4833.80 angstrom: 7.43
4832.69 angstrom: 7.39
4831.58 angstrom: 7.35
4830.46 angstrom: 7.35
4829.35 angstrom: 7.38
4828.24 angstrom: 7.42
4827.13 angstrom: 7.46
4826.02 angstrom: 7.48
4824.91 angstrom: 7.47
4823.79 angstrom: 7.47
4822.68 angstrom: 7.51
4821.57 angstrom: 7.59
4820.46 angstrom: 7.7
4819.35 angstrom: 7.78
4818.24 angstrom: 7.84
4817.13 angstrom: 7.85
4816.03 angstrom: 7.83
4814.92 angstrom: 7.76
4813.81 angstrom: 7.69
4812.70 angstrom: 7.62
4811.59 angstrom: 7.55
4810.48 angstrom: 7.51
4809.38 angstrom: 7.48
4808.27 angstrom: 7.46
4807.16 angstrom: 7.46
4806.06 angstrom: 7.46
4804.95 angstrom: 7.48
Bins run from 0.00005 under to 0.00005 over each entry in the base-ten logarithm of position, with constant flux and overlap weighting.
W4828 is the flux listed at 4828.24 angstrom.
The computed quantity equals 7.42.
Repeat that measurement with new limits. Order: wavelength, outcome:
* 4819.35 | 7.78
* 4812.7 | 7.62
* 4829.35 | 7.38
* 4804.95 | 7.48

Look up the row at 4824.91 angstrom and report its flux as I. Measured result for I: 7.47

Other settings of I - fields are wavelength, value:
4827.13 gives 7.46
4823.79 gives 7.47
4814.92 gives 7.76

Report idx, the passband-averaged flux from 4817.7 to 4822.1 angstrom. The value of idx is 7.73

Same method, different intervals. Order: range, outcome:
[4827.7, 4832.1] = 7.37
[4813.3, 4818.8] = 7.8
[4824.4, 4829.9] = 7.45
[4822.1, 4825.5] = 7.47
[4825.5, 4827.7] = 7.48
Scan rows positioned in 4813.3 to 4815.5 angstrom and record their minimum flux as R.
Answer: 7.69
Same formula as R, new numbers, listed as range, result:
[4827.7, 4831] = 7.35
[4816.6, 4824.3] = 7.47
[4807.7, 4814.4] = 7.46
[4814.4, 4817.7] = 7.76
